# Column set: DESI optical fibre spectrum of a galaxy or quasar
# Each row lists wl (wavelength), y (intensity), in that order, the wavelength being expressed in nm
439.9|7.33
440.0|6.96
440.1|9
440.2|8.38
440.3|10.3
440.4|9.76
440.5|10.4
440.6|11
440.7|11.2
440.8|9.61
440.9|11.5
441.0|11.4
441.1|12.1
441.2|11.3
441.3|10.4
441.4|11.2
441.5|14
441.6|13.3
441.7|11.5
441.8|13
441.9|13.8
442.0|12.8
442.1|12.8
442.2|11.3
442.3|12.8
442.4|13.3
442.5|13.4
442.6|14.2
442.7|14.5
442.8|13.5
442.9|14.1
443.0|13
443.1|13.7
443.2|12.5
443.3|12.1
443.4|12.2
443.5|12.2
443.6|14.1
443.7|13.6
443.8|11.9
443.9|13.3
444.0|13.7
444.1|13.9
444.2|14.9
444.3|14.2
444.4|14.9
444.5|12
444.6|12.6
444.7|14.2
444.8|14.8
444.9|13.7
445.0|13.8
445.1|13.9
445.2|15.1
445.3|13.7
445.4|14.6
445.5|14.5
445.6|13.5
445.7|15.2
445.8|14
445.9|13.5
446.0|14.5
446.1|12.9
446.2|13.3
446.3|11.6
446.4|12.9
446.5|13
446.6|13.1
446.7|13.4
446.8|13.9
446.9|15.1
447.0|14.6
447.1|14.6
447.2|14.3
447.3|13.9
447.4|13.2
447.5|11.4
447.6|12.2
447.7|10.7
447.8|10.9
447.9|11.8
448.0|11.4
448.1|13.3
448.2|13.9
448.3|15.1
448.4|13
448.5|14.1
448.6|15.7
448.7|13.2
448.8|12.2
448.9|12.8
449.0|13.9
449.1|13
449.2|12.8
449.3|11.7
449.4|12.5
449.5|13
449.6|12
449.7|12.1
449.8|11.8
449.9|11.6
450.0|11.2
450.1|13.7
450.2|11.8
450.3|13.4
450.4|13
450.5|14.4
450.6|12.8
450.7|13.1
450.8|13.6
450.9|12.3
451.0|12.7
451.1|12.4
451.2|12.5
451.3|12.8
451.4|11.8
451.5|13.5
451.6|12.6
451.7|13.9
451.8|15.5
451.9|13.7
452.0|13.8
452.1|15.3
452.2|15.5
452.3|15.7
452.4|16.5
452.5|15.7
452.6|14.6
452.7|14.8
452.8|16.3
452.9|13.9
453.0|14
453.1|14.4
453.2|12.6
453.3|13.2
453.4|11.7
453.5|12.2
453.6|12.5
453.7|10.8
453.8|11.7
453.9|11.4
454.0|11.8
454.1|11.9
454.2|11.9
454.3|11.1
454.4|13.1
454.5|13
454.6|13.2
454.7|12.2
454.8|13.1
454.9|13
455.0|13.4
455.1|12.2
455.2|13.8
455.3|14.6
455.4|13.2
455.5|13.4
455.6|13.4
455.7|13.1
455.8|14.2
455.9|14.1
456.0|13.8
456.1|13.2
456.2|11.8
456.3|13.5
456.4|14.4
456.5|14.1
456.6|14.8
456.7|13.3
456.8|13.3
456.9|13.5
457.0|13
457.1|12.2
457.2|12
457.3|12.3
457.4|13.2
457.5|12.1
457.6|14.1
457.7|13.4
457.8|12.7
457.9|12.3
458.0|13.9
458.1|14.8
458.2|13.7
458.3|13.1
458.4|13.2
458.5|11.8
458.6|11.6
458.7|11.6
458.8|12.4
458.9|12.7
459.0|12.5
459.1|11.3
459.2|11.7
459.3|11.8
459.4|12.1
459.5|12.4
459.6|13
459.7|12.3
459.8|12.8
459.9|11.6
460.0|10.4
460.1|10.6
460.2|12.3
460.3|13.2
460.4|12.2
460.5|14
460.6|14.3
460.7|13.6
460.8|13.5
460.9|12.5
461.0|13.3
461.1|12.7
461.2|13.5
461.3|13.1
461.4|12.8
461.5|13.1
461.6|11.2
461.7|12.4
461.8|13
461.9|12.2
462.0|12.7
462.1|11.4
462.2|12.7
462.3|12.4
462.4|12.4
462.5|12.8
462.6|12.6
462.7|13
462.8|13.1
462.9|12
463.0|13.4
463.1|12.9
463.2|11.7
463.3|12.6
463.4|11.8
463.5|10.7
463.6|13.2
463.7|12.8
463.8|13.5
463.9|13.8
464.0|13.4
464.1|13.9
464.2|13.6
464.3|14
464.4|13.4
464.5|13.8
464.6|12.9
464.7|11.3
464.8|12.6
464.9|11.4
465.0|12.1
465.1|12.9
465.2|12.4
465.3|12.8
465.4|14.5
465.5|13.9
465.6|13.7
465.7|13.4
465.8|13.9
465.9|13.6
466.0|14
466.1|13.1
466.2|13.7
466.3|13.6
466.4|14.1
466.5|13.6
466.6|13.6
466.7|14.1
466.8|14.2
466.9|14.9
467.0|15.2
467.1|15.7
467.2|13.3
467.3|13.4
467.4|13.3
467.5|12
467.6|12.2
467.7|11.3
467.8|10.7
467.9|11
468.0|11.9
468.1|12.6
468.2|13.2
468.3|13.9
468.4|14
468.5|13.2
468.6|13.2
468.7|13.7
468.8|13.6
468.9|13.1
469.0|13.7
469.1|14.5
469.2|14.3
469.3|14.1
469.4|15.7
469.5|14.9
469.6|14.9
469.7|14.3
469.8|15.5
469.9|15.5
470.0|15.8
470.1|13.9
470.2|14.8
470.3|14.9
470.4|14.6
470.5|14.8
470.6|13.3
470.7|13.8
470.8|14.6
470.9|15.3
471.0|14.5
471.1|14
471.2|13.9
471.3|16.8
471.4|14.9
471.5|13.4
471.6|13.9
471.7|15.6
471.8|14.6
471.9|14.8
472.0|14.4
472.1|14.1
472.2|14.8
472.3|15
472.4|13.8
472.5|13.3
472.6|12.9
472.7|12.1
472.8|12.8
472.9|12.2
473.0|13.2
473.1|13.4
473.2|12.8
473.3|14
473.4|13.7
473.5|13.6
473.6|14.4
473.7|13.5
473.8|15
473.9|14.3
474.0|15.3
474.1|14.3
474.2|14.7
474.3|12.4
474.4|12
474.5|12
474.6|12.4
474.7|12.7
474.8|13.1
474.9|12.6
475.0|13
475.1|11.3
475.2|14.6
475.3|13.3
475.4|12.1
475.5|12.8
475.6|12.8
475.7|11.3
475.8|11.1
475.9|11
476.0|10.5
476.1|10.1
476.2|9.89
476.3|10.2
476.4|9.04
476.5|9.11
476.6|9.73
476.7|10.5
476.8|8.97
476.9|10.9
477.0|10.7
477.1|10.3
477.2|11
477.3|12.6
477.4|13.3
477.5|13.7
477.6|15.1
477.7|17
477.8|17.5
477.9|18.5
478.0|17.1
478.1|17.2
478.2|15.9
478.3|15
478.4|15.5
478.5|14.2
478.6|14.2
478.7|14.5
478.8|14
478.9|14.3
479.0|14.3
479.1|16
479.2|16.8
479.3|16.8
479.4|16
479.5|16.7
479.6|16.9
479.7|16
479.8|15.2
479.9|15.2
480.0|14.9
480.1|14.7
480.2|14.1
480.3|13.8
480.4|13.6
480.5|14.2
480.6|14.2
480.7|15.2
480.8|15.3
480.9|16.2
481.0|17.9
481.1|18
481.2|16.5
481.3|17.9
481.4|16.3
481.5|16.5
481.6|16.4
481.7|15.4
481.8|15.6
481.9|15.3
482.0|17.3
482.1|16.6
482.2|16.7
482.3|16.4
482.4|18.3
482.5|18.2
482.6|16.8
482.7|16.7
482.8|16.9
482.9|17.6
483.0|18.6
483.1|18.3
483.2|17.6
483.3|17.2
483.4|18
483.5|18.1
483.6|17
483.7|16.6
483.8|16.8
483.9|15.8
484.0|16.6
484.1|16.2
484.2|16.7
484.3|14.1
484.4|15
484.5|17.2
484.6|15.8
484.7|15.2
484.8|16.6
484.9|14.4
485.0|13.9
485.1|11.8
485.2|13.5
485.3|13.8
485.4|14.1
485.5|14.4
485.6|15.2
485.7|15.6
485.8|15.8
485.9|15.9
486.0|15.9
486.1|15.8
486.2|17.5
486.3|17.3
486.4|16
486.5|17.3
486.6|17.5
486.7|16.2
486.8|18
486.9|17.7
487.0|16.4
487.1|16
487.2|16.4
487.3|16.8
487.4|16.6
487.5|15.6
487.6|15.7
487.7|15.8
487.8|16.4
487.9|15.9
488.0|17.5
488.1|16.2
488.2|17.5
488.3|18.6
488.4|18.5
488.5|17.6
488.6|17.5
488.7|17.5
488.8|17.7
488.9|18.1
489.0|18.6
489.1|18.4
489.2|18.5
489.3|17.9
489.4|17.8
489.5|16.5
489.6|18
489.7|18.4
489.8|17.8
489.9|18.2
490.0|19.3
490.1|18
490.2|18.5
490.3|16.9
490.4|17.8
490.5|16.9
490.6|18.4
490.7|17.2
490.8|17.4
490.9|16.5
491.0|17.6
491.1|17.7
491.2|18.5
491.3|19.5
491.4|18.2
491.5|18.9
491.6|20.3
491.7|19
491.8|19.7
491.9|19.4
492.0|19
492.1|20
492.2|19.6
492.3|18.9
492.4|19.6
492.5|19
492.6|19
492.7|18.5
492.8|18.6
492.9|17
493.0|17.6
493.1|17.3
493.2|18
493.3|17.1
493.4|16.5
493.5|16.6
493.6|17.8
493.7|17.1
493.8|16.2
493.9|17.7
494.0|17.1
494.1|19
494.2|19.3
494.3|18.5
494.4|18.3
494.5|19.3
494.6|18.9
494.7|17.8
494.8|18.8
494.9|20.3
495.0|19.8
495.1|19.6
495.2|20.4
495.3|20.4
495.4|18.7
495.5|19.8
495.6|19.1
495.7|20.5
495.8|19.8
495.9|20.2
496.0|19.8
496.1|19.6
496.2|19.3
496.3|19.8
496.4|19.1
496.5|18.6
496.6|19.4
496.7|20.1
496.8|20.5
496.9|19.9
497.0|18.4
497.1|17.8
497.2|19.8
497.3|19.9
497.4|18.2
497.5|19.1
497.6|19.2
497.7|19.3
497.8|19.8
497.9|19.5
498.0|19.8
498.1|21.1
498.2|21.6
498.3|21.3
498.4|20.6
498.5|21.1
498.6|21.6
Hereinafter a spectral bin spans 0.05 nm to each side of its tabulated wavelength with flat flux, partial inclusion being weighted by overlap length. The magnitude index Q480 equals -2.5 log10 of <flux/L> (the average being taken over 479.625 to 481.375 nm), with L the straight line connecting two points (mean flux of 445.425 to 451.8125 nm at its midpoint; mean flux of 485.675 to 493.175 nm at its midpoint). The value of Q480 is 0.08 mag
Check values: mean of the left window 13.1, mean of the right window 17.7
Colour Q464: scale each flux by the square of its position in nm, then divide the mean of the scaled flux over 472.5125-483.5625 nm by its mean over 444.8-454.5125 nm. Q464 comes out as 1.2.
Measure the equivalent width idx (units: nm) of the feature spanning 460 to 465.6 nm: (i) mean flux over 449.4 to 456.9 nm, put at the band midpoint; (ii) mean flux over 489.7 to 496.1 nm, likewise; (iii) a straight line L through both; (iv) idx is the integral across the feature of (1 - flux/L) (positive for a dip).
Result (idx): 0.67 nm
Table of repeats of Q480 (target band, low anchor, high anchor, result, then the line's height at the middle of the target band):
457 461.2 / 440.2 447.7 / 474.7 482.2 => 0.07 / 13.5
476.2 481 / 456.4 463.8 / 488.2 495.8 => 0.13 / 16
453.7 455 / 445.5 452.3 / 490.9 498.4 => 0.13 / 13.9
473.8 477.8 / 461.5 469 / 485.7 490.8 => 0.22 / 15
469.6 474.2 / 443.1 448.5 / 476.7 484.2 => 0.06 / 15.1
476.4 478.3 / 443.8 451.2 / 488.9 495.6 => 0.25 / 16.7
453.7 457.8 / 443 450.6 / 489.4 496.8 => 0.10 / 14.3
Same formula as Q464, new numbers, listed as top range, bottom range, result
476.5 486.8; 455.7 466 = 1.32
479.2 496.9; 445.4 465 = 1.53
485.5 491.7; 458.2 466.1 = 1.52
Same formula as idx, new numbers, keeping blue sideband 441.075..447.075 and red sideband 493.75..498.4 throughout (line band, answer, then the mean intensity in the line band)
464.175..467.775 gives 0.574 nm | 13.4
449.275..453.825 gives 0.299 nm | 13.3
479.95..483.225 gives 0.261 nm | 16.3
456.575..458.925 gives 0.314 nm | 12.9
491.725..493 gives -0.002 nm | 19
